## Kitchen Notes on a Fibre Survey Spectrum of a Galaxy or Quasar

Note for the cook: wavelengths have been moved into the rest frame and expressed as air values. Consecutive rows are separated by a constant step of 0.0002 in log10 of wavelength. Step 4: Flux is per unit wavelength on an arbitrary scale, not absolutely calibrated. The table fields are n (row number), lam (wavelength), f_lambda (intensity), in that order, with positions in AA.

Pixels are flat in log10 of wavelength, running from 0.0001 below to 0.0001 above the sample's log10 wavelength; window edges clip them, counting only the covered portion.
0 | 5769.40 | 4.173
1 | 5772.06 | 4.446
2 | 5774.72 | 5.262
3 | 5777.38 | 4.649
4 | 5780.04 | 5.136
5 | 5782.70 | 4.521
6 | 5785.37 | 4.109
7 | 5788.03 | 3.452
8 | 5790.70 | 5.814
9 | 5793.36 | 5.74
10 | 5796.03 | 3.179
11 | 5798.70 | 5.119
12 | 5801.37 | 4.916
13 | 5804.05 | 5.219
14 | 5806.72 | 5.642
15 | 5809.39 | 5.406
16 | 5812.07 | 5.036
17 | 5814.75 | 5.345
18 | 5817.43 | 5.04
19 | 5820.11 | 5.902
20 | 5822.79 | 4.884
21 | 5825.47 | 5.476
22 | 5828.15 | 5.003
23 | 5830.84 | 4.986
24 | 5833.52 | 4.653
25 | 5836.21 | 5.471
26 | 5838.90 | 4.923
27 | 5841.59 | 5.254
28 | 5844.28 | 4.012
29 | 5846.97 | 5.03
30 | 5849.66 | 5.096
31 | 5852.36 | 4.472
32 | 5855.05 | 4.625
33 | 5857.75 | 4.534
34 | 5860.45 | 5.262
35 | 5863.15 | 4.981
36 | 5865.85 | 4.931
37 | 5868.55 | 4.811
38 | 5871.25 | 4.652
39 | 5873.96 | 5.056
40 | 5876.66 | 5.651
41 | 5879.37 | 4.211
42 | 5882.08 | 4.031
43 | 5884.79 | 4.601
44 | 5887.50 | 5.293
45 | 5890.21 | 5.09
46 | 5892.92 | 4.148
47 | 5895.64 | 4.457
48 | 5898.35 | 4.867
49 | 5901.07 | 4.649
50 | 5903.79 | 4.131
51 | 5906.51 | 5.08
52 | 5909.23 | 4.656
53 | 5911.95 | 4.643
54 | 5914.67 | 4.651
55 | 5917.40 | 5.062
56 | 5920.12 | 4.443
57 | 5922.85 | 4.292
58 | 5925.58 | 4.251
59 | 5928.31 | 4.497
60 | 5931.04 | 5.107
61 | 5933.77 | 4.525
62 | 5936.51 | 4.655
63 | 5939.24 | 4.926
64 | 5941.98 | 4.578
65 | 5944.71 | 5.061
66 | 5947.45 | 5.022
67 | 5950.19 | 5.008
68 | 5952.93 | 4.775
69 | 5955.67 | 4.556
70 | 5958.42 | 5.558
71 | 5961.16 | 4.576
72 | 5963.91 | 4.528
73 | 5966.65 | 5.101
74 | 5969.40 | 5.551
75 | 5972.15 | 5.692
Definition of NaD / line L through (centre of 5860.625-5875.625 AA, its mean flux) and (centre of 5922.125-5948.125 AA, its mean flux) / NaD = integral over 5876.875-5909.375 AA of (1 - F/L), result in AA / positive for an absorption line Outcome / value 1.4 AA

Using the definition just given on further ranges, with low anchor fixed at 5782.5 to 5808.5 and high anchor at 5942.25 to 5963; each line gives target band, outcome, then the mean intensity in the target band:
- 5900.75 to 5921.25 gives 0.9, 4.67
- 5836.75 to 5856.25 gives 0.1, 4.8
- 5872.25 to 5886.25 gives 0.4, 4.71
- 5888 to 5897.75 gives 0.4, 4.65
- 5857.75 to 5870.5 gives -0.2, 4.93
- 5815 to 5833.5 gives -1.4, 5.18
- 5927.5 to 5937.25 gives 0.4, 4.71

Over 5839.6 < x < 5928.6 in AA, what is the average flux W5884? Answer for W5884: 4.71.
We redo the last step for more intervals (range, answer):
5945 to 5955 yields 4.92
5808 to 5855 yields 5.05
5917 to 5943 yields 4.62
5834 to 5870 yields 4.87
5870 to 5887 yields 4.73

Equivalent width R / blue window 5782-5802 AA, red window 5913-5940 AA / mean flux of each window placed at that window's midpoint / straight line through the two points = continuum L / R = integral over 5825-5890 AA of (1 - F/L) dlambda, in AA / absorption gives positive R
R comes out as -3.59 AA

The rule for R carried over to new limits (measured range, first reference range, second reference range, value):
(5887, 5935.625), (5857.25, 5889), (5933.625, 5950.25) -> 1.9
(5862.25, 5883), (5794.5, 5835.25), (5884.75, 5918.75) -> 0.1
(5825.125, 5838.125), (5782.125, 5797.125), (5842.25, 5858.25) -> -1.3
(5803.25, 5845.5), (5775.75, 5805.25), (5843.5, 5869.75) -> -3.4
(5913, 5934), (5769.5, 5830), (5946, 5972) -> 1.6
